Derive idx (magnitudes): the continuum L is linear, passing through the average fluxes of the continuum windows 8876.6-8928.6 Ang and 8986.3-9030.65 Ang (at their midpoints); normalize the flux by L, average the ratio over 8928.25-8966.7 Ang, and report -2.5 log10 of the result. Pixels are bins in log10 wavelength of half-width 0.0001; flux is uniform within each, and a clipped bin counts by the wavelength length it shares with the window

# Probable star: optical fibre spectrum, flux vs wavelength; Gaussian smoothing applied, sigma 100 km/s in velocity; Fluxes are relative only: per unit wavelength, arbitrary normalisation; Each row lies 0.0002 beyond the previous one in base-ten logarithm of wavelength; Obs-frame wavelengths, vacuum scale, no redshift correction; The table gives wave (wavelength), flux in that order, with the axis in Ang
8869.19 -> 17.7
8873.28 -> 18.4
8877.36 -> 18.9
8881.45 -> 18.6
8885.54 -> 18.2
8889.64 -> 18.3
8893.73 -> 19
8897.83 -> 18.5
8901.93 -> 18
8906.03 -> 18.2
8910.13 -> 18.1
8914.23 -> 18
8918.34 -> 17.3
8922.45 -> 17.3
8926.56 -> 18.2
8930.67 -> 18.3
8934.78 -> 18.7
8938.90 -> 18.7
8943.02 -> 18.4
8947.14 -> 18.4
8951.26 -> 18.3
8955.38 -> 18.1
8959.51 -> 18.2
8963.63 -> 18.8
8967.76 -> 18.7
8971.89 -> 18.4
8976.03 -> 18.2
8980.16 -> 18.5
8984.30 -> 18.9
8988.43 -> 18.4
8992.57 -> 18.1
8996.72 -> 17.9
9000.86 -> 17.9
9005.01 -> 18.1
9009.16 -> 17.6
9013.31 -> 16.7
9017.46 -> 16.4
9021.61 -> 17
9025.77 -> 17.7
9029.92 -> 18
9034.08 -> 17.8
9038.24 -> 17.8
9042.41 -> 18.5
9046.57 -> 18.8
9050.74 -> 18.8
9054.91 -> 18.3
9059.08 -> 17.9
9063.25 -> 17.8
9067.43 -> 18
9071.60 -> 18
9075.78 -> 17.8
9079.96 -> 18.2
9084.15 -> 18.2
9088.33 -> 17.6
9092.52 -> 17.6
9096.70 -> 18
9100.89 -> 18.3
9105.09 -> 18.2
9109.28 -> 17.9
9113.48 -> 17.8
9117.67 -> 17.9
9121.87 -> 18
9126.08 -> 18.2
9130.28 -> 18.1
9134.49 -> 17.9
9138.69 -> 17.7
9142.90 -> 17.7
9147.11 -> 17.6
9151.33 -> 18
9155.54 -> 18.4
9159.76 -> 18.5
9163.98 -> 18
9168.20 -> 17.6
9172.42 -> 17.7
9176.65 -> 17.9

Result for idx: -0.03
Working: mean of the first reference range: 18.2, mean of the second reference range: 17.6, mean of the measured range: 18.4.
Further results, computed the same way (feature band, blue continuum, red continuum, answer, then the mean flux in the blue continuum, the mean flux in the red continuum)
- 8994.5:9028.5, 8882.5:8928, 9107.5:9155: 0.04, 18.1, 17.9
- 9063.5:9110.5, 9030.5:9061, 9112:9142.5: 0.01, 18.3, 17.9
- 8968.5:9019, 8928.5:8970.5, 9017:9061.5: 0.02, 18.5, 18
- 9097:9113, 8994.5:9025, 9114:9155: -0.02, 17.4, 17.9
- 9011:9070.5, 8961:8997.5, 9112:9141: 0.02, 18.4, 17.9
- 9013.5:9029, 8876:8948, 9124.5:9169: 0.07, 18.3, 18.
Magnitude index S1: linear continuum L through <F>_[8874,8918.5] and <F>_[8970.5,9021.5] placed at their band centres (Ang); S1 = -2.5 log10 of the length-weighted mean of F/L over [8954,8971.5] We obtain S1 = -0.03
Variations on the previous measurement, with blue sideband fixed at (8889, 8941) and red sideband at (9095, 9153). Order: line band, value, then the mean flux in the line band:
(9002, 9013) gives 0.03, 17.7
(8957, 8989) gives -0.02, 18.5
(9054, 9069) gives 0.00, 18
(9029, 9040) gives 0.01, 17.9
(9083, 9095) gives 0.01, 17.8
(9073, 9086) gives 0.00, 18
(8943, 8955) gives -0.01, 18.3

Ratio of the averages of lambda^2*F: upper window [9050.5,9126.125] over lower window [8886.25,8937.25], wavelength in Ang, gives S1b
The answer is 1.03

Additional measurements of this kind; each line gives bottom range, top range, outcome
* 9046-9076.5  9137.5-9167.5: 1.01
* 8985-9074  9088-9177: 1.03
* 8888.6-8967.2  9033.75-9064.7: 1.03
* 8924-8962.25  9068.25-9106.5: 1.01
